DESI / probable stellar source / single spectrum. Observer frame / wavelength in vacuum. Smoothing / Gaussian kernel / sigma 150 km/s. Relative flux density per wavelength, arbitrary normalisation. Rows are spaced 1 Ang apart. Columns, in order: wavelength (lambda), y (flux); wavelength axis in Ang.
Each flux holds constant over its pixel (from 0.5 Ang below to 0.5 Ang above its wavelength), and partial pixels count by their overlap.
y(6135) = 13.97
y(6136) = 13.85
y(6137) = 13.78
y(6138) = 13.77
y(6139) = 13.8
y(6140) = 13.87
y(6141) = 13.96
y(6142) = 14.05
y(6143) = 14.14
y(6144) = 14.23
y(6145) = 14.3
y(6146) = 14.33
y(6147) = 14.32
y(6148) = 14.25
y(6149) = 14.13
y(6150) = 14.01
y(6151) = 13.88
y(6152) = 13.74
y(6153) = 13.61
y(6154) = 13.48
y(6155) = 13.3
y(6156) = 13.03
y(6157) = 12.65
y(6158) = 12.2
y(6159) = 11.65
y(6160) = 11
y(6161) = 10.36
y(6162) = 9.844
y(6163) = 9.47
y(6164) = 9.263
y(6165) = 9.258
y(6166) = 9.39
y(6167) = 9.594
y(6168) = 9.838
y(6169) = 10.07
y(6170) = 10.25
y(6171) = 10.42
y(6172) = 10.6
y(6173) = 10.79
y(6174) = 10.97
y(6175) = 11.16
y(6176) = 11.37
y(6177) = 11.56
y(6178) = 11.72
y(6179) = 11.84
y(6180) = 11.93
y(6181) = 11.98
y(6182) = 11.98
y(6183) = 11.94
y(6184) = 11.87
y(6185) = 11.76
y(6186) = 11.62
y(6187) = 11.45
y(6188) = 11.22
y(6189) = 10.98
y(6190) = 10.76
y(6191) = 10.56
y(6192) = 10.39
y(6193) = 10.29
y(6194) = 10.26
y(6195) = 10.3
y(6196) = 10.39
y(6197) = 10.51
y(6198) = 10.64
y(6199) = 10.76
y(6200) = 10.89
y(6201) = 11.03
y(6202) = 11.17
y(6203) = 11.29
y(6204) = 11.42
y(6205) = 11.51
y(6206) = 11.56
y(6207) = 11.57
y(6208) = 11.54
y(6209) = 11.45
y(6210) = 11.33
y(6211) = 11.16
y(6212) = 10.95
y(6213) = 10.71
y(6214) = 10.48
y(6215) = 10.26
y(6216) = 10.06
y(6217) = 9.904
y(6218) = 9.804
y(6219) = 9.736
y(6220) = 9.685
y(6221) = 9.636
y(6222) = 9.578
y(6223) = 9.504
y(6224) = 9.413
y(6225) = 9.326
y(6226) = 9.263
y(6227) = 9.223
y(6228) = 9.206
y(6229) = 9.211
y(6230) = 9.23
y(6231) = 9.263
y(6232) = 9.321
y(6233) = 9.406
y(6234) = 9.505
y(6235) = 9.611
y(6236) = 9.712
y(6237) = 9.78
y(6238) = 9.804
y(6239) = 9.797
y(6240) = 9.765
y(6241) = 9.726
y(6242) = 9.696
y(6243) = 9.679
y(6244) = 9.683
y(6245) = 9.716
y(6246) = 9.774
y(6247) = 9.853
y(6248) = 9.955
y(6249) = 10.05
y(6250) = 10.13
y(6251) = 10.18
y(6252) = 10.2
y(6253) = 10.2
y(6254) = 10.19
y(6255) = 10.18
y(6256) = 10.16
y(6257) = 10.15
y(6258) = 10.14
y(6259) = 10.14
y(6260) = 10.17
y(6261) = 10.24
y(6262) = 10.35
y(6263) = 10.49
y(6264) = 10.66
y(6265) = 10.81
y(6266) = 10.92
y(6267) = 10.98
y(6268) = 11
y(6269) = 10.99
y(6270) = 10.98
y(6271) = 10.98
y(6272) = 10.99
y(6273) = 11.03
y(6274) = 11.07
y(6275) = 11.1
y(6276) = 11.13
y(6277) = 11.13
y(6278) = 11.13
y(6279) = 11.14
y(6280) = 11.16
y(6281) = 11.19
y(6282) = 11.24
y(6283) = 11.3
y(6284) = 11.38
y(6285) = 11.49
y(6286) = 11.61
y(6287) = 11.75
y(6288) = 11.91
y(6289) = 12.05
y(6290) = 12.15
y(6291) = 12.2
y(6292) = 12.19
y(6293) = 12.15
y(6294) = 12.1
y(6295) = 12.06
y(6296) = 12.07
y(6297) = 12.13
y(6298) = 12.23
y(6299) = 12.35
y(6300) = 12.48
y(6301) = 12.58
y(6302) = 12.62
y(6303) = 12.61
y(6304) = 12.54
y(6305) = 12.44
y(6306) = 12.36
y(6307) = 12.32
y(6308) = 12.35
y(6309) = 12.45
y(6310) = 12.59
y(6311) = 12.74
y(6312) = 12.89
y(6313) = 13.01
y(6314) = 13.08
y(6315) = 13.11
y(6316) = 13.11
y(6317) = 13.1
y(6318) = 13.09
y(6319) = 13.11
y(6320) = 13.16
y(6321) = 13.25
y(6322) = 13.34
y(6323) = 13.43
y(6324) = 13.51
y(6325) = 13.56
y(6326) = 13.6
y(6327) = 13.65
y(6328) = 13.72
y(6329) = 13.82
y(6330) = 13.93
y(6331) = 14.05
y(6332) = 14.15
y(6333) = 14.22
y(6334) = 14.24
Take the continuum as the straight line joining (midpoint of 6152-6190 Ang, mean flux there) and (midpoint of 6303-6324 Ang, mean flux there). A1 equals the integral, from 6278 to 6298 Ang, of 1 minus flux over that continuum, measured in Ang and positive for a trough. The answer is 1.3 Ang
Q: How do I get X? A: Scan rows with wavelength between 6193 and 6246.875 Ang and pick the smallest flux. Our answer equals 9.206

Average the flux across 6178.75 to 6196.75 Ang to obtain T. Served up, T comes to 11.2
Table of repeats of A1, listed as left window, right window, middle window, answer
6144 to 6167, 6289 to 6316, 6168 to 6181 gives 1.4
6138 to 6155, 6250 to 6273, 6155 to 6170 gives 3.2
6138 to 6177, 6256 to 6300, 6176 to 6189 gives 0.3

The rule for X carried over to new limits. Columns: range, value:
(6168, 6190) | 9.838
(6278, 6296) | 11.13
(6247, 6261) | 9.853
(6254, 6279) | 10.14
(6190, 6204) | 10.26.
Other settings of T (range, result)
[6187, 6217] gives 10.9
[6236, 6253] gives 9.87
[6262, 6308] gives 11.6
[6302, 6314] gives 12.6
